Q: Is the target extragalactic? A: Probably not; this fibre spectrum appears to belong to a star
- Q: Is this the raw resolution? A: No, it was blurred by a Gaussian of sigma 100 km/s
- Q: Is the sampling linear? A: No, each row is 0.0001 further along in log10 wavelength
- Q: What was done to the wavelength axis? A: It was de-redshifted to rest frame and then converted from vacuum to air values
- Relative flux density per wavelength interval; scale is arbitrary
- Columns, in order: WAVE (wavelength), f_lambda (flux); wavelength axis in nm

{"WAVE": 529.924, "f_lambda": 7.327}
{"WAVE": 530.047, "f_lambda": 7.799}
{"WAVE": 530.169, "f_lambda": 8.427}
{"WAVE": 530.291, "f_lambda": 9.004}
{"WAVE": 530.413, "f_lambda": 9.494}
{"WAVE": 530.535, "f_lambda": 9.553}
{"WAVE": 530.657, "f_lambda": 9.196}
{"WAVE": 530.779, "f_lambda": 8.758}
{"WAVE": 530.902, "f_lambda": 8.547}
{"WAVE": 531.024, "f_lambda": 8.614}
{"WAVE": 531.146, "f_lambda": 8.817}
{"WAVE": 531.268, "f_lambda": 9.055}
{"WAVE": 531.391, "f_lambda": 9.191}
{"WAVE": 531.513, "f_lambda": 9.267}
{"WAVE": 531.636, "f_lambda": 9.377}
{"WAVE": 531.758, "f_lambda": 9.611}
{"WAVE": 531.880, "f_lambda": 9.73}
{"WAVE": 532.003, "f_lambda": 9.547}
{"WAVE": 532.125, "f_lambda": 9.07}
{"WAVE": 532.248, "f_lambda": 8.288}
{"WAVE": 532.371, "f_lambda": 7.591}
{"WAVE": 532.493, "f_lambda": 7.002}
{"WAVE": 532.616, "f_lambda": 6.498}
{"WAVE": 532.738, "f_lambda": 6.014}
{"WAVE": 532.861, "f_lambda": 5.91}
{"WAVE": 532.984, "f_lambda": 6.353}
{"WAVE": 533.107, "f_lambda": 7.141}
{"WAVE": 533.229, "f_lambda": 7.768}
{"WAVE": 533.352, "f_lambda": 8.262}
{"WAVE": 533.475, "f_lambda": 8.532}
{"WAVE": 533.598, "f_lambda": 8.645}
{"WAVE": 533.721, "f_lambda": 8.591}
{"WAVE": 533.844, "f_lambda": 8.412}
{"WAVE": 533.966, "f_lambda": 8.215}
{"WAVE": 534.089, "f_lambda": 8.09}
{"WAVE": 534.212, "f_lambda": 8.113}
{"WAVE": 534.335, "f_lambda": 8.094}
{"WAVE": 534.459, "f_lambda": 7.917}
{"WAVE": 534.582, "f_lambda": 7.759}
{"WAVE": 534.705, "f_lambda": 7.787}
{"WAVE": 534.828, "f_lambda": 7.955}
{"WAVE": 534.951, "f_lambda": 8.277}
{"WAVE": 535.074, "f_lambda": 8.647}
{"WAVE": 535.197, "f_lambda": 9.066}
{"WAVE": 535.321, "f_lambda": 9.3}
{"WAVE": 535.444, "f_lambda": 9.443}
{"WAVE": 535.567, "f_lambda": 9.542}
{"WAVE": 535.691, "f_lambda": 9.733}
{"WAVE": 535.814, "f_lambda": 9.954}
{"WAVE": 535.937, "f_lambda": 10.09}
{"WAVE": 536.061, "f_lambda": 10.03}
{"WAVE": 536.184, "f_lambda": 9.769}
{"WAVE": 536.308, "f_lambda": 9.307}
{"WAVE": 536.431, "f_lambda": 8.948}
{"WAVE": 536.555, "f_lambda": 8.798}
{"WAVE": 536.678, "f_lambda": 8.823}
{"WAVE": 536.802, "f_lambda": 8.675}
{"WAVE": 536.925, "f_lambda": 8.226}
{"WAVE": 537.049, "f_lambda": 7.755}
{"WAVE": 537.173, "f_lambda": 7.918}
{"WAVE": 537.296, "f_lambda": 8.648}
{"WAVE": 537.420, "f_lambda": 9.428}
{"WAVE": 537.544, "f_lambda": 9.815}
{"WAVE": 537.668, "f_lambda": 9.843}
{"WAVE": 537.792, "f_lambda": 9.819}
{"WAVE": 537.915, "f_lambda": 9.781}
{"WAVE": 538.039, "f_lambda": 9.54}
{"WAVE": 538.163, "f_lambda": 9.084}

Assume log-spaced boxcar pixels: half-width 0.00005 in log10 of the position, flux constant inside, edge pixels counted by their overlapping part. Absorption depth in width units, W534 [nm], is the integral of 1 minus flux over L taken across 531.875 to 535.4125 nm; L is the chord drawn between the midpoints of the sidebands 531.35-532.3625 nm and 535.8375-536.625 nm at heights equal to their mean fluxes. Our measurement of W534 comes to 0.50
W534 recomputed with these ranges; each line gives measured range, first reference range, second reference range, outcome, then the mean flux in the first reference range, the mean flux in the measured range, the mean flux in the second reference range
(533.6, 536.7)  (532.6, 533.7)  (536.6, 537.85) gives -0.28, 7.32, 8.83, 8.89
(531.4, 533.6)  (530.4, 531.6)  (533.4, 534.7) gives 0.15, 9.04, 8.04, 8.21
